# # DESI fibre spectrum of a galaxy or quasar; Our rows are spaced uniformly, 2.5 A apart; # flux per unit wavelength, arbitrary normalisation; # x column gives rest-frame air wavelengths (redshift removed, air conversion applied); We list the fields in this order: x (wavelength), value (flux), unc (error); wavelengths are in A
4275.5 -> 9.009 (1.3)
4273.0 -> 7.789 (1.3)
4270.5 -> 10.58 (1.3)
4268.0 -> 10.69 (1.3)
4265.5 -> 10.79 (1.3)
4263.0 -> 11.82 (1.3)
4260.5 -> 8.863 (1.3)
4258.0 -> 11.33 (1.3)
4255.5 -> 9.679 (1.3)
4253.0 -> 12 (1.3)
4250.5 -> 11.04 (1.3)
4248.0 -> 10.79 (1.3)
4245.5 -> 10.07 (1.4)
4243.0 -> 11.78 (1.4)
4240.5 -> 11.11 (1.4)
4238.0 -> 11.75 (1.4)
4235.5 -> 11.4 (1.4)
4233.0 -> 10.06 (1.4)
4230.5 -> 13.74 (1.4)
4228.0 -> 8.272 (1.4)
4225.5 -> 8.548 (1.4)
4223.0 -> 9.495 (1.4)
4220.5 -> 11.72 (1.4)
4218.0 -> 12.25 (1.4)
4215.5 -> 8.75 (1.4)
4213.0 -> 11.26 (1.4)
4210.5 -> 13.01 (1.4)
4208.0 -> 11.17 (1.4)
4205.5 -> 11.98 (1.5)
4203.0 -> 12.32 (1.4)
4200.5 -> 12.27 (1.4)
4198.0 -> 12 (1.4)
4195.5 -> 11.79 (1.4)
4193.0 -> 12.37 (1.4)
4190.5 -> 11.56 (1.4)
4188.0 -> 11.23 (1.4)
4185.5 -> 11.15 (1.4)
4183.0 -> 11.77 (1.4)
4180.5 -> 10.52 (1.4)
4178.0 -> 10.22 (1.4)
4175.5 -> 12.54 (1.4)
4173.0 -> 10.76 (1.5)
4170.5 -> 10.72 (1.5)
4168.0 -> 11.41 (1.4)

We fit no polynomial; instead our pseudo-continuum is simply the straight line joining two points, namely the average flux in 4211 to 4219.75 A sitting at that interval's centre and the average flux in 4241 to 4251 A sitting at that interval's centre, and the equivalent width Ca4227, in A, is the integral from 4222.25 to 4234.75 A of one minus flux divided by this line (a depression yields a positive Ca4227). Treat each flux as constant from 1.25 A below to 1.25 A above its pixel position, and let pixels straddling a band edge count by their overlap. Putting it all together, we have 0.99 A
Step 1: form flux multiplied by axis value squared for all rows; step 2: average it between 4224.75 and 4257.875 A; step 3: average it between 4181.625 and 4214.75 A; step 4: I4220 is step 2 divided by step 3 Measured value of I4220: 0.94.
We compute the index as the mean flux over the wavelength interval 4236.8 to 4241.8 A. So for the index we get 11.4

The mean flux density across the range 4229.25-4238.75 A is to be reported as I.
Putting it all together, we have 11.7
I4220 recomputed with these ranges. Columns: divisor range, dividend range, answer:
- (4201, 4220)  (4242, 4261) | 0.95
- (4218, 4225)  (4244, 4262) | 1.00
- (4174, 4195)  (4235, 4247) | 1.01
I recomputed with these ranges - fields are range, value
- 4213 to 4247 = 10.7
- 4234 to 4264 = 11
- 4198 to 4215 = 11.9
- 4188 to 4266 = 11.1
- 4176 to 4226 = 11.3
